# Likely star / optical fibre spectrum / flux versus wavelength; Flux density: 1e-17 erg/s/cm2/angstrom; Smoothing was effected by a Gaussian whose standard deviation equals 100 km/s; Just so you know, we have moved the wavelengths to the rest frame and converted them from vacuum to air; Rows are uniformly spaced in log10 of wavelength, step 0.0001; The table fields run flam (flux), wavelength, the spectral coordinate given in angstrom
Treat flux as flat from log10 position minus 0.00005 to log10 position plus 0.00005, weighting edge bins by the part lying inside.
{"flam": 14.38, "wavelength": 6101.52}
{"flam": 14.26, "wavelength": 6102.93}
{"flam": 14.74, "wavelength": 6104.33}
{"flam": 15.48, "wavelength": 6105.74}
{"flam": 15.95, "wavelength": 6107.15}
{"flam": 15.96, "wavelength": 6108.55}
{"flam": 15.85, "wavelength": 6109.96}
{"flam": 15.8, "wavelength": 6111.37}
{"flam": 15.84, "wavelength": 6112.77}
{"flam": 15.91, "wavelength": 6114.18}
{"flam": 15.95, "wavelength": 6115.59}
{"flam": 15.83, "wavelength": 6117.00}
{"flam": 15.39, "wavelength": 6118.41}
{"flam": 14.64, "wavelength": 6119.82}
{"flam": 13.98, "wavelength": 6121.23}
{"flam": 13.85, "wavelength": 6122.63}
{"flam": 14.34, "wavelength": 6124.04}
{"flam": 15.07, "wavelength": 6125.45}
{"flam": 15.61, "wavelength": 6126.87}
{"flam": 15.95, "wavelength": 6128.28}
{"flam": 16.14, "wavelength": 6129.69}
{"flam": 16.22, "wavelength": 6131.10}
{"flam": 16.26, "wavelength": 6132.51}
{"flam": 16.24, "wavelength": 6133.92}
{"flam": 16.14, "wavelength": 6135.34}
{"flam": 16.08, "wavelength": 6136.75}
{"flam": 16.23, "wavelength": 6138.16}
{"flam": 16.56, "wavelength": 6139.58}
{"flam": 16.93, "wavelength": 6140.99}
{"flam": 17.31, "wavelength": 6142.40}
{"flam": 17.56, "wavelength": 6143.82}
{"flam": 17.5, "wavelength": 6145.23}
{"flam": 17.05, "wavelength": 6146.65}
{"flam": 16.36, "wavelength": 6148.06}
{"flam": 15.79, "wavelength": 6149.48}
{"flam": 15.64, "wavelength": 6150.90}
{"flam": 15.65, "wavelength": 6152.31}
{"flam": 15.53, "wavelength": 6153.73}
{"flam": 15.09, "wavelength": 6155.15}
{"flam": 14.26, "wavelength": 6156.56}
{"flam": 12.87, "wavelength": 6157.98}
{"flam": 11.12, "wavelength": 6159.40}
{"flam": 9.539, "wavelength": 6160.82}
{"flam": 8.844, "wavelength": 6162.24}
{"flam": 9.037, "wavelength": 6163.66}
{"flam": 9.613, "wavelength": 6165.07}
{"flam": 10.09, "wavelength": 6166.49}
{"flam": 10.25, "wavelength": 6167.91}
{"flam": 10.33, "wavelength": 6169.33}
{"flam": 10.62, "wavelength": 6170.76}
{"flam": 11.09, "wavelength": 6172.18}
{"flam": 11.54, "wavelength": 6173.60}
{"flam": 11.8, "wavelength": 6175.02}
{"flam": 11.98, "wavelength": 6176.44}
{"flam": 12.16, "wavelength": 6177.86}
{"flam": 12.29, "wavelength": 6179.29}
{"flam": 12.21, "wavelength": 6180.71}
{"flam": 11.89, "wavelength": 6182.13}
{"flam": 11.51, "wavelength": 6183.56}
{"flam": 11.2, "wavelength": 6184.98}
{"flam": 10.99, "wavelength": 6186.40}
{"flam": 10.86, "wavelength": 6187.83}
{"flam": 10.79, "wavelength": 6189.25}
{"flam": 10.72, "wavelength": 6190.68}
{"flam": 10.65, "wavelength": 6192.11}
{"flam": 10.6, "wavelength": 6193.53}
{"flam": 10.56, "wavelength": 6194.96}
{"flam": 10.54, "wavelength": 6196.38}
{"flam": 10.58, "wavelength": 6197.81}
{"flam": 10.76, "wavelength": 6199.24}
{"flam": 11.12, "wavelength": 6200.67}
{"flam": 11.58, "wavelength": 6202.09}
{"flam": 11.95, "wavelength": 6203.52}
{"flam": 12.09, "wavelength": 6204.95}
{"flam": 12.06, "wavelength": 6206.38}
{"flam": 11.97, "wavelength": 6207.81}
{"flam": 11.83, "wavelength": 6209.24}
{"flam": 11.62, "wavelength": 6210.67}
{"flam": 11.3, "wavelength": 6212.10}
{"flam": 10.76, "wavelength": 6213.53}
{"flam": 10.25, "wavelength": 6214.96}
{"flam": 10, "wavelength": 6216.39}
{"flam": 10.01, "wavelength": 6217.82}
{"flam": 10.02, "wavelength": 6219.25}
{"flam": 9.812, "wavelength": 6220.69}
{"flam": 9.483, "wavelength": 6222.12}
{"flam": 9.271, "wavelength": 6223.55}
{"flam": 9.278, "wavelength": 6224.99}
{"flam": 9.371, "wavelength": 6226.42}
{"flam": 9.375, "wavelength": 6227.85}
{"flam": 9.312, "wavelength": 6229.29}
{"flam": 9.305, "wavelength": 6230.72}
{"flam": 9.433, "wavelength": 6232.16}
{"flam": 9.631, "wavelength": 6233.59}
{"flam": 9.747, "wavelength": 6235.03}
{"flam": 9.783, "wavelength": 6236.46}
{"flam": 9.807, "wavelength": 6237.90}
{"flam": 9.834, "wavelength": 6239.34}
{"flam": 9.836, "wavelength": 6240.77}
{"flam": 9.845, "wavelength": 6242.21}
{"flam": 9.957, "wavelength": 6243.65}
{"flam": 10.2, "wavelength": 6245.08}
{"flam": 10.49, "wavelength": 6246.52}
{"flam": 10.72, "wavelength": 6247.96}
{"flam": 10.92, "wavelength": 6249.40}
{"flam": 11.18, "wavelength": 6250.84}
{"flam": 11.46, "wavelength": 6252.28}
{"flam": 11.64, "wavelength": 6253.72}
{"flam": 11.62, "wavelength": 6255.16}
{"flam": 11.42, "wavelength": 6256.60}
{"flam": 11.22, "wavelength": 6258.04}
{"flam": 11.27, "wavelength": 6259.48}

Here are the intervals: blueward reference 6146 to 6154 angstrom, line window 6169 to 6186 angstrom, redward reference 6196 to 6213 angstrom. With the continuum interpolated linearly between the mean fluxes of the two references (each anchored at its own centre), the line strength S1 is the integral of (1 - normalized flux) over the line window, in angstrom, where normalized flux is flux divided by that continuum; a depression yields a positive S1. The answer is 2.64 angstrom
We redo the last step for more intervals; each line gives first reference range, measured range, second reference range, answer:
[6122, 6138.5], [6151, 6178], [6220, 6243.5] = 3.8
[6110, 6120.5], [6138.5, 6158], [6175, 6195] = -3.6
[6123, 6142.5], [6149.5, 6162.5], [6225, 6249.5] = 1.1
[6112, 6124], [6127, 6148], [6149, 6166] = -4.0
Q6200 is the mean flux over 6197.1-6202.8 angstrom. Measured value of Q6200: 11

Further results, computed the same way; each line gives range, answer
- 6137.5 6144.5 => 16.9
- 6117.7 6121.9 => 14.7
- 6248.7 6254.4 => 11.3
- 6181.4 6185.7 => 11.5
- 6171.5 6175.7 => 11.5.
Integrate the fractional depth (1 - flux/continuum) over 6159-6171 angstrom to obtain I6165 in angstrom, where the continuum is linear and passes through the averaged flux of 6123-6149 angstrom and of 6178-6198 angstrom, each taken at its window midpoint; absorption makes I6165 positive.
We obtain 3.1 angstrom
